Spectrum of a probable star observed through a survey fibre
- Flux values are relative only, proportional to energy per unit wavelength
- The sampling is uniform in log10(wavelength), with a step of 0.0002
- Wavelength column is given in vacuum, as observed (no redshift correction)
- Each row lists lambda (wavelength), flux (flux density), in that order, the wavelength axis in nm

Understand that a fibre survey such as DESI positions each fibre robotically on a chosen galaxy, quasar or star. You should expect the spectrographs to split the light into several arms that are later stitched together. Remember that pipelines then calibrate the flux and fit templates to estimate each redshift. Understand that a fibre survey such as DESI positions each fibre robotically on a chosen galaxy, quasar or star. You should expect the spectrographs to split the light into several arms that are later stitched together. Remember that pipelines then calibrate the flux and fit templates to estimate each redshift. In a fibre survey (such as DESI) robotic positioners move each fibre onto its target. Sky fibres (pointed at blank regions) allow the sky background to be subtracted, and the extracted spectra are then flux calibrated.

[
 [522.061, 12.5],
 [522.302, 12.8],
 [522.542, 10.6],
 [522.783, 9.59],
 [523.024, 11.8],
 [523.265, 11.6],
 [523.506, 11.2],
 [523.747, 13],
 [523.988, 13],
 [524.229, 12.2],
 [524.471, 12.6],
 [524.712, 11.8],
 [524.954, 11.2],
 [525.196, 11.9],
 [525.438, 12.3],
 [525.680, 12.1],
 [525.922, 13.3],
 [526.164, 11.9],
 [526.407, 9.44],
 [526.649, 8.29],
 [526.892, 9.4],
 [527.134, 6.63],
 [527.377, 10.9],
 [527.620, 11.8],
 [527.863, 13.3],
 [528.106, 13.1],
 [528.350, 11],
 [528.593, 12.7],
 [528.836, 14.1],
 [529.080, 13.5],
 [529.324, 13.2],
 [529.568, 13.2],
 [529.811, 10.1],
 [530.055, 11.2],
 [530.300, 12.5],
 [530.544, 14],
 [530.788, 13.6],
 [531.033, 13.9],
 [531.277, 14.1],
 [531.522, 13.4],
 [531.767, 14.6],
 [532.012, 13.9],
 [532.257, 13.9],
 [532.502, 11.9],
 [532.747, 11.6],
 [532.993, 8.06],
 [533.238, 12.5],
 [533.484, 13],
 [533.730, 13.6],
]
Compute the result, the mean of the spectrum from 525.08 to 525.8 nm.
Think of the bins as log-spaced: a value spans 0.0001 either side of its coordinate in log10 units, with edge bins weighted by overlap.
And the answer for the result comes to 12.1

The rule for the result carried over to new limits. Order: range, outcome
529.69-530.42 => 11.3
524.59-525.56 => 11.8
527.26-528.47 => 12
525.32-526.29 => 12.4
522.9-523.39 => 11.7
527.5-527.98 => 12.5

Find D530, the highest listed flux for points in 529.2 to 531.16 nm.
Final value 14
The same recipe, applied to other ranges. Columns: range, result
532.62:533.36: 12.5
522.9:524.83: 13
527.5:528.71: 13.3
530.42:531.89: 14.6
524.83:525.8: 12.3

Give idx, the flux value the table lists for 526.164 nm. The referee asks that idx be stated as 11.9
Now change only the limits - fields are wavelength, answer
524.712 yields 11.8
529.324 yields 13.2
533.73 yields 13.6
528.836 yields 14.1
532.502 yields 11.9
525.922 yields 13.3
